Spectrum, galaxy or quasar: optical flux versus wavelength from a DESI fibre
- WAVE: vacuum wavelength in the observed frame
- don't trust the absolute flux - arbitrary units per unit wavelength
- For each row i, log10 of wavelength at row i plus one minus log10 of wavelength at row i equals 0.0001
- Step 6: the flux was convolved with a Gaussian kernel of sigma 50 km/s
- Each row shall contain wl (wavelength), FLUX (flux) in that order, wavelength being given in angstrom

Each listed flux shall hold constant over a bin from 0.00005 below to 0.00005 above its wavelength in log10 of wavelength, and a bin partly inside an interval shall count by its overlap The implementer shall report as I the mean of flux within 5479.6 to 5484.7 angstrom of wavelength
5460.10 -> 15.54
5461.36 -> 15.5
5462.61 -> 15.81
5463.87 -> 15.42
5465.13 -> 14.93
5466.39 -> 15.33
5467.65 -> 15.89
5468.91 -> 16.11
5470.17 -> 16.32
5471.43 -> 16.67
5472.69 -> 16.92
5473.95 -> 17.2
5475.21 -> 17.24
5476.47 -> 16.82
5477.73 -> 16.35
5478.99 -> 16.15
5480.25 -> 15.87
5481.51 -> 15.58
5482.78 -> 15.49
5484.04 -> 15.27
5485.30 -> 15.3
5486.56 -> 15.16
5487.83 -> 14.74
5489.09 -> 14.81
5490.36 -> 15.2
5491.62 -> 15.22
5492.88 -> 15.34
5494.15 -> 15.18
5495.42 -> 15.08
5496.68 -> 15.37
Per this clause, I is 15.6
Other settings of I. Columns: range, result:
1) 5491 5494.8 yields 15.2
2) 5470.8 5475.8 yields 17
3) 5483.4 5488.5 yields 15.1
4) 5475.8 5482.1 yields 16.2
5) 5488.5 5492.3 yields 15.1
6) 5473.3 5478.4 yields 16.9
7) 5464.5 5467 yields 15.1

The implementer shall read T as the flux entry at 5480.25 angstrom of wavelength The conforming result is 15.87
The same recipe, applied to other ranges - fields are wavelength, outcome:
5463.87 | 15.42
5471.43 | 16.67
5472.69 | 16.92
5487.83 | 14.74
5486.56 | 15.16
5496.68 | 15.37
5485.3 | 15.3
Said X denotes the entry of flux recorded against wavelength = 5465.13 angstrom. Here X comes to 14.93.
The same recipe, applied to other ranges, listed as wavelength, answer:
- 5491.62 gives 15.22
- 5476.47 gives 16.82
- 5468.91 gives 16.11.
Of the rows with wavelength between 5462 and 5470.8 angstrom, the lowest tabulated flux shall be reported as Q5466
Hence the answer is 14.93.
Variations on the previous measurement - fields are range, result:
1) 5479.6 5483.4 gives 15.49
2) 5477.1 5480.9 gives 15.87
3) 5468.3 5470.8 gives 16.11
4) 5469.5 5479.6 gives 16.15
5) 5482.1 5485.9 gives 15.27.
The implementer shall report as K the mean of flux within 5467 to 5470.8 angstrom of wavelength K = 16.1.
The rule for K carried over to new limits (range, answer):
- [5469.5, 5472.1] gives 16.5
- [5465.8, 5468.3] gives 15.6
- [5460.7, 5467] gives 15.4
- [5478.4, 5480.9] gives 16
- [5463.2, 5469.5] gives 15.5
